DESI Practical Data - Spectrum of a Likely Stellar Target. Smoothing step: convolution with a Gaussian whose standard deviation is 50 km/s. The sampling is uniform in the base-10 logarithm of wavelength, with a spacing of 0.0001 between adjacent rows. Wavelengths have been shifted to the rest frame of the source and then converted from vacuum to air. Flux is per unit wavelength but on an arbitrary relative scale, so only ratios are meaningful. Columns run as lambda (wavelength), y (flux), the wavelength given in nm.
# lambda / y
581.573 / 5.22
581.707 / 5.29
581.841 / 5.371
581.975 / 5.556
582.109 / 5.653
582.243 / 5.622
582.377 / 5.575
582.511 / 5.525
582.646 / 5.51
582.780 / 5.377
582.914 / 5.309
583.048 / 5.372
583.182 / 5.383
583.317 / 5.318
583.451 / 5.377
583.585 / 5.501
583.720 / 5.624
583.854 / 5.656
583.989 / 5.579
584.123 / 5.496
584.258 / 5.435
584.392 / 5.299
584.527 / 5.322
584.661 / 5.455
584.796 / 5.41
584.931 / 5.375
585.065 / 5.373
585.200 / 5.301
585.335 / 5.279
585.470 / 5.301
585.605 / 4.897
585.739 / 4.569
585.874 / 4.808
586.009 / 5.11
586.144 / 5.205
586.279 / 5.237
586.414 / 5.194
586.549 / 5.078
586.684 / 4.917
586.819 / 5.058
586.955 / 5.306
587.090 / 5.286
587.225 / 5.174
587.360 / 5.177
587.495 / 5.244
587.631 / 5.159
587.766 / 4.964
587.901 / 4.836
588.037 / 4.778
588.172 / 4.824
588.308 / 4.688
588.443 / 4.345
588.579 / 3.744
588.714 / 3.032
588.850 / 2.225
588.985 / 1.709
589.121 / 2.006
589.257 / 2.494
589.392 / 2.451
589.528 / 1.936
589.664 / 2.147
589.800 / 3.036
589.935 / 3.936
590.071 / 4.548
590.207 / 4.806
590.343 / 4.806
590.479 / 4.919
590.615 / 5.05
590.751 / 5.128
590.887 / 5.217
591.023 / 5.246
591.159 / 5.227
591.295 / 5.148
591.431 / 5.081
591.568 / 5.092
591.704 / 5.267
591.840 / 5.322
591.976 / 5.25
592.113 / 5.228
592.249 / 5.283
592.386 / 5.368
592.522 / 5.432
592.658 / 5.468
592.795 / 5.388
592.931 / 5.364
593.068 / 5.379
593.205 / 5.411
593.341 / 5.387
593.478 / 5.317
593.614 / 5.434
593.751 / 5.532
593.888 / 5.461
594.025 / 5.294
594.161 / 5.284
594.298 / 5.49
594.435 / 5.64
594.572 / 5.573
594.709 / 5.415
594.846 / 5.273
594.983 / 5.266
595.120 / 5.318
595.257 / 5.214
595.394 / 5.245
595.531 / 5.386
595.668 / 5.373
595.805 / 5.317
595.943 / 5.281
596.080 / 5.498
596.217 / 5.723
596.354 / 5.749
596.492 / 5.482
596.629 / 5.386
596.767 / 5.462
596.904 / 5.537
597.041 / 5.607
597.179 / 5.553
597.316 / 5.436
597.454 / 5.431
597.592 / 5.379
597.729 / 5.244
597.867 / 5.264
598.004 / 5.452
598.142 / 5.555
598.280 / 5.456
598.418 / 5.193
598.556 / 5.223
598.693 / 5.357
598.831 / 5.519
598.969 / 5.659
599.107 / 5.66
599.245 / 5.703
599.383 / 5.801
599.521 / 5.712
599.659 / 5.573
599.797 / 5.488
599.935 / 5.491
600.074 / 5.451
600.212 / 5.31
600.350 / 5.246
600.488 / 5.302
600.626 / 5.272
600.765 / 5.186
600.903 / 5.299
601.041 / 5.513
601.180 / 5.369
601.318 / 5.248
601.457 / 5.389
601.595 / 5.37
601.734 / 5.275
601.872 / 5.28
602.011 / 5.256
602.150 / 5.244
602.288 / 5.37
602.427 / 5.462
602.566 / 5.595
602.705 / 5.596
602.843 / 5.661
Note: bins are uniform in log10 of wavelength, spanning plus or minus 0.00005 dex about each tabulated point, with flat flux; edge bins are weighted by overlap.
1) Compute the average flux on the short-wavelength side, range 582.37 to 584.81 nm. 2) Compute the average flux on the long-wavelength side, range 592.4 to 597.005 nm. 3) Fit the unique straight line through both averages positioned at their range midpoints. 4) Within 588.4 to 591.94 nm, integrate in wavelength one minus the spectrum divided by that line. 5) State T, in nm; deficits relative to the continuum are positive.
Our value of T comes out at 0.93 nm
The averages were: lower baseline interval 5.45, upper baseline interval 5.42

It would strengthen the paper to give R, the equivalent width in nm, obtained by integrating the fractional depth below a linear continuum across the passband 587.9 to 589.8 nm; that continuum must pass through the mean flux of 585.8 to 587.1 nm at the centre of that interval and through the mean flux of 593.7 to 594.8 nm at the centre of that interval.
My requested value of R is 0.74 nm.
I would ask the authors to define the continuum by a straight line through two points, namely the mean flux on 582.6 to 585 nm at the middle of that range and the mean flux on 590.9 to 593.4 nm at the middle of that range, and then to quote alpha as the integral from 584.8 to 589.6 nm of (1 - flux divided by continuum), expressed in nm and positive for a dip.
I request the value 0.82 nm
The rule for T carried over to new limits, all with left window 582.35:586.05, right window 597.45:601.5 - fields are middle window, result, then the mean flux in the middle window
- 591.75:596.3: 0.01 nm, 5.38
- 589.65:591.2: 0.23 nm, 4.58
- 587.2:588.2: 0.06 nm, 5.02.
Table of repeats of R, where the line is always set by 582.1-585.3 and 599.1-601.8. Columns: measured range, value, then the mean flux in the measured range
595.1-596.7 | 0.00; 5.42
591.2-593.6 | 0.06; 5.31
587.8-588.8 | 0.21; 4.3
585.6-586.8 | 0.10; 5.01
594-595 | 0.00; 5.42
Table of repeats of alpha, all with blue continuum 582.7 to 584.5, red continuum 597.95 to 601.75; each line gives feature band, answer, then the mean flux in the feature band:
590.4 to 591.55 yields 0.07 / 5.12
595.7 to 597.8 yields -0.01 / 5.47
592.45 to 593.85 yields 0.01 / 5.41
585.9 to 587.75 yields 0.10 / 5.15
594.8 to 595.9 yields 0.03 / 5.3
